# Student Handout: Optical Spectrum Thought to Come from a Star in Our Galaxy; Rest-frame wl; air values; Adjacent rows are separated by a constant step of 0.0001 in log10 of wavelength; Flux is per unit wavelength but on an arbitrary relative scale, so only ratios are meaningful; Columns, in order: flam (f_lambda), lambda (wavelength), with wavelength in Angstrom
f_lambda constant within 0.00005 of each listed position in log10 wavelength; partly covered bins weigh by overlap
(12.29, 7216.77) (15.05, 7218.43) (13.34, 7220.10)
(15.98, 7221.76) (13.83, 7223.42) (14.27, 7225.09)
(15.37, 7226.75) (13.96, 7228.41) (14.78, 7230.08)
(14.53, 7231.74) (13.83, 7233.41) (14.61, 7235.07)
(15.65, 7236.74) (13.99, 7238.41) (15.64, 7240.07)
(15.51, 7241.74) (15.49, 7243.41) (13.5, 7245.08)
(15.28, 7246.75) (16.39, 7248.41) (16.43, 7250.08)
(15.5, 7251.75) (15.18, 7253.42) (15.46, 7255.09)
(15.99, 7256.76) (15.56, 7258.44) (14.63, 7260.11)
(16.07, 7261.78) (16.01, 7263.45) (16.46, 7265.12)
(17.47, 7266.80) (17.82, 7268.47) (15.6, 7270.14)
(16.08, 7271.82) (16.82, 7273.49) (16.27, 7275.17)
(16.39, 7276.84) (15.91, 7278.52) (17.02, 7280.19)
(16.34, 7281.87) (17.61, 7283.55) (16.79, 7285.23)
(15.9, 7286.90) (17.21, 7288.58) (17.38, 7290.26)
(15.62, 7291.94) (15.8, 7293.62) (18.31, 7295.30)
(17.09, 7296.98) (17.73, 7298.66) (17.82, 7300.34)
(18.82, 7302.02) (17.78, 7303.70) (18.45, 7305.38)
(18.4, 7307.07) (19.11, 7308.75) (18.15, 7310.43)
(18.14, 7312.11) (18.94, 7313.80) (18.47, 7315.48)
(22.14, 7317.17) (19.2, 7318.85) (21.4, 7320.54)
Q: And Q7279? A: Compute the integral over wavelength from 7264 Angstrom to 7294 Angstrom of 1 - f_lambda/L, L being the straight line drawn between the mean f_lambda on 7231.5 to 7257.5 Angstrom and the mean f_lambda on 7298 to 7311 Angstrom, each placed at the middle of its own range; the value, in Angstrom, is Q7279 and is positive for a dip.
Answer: 0.7 Angstrom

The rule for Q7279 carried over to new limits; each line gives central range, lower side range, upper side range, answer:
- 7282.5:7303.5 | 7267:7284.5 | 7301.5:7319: 0.7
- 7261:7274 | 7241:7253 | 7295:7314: -0.1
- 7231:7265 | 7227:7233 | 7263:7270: 0.8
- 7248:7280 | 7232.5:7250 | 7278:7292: -0.4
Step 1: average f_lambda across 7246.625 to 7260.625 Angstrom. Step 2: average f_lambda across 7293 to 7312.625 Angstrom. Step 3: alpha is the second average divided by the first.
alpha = 1.2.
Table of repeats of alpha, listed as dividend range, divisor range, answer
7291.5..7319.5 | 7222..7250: 1.23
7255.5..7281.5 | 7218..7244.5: 1.10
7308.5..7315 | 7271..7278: 1.13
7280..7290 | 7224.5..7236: 1.16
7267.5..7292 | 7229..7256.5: 1.10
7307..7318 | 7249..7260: 1.22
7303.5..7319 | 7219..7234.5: 1.31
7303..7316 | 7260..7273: 1.13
